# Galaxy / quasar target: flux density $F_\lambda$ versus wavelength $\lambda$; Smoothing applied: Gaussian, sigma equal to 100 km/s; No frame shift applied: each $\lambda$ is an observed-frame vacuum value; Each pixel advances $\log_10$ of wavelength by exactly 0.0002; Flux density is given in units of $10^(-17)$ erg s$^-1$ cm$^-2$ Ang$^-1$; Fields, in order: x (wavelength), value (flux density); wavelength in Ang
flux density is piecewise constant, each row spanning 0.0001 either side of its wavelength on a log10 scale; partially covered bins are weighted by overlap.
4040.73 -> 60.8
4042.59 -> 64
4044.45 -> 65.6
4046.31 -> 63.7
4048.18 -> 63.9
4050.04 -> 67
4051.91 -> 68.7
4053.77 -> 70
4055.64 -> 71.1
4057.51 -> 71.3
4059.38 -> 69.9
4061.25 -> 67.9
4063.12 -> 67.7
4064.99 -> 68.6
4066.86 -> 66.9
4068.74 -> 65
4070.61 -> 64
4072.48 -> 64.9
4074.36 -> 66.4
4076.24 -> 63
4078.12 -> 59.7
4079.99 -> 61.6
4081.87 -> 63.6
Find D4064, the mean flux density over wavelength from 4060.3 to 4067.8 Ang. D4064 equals 67.8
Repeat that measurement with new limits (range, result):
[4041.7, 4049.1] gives 64.3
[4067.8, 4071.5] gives 64.5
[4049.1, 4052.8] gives 67.8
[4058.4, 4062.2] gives 68.9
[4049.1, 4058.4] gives 69.6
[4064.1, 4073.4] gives 65.9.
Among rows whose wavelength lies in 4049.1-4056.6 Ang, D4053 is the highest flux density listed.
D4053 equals 71.1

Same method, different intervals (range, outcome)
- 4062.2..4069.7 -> 68.6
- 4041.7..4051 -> 67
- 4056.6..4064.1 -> 71.3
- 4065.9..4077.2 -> 66.9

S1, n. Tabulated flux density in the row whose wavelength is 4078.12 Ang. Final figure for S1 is 59.7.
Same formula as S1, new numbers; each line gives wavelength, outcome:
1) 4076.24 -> 63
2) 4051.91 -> 68.7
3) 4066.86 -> 66.9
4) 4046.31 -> 63.7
